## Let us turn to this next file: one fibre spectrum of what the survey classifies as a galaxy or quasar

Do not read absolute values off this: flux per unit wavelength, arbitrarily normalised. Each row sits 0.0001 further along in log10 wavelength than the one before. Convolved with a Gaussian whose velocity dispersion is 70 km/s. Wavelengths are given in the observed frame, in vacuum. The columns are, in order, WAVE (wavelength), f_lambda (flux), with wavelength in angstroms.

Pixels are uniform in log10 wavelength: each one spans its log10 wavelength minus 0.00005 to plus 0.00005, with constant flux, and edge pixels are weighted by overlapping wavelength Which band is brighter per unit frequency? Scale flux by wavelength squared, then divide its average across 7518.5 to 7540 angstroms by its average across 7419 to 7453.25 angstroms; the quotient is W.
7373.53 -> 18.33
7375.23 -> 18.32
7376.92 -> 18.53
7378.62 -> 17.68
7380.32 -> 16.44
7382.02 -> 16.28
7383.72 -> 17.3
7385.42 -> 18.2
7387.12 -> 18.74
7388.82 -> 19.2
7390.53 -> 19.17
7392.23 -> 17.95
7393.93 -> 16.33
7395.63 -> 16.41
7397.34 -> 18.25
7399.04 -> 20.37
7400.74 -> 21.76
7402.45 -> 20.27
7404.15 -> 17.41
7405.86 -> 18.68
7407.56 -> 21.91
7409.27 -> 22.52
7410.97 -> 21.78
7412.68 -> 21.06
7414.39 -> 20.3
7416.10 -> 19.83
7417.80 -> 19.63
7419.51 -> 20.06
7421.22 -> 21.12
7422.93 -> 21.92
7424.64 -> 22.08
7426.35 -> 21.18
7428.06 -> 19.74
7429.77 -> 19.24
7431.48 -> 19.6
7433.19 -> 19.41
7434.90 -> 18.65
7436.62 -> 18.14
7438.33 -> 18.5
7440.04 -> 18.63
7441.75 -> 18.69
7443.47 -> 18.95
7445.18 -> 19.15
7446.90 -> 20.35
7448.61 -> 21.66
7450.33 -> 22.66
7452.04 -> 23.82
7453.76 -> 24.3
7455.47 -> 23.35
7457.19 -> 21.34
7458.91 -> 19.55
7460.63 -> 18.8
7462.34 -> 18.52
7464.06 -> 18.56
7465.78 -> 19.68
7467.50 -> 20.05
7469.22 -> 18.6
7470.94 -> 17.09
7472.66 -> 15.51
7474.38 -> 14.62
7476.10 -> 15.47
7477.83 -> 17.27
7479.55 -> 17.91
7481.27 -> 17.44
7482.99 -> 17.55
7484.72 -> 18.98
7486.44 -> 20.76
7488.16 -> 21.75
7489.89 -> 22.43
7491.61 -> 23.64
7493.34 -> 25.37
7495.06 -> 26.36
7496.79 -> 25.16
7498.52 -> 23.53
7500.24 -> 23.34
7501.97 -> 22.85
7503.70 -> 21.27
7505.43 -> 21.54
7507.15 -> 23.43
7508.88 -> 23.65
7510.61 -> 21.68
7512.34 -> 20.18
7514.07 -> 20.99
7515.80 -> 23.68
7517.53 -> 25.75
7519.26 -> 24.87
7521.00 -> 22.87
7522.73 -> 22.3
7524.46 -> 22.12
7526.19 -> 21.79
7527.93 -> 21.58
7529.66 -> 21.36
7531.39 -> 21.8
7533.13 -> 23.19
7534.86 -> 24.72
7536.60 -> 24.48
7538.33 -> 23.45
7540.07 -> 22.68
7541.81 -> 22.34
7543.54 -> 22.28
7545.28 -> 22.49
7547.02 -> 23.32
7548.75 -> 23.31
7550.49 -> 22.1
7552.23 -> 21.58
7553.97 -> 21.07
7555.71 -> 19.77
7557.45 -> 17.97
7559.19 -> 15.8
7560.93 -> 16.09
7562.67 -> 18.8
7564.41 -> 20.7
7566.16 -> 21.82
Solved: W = 1.16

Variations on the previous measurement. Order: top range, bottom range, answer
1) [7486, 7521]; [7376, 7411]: 1.27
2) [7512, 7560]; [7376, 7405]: 1.26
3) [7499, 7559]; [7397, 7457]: 1.12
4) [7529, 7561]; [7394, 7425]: 1.12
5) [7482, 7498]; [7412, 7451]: 1.14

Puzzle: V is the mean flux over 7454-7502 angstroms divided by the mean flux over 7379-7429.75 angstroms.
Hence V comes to 1.0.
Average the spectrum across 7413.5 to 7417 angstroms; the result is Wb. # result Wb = 20.1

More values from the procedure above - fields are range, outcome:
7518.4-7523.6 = 23.3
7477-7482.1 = 17.6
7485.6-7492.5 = 22.2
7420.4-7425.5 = 21.7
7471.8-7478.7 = 15.7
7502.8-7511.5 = 22.3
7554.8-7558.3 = 18.9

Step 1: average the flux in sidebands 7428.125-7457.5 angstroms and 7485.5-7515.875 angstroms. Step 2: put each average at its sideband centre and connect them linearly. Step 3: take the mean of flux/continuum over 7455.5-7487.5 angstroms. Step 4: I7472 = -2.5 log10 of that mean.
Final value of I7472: 0.17 mag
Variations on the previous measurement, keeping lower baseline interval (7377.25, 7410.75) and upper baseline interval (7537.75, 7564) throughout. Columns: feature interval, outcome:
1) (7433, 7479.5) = 0.016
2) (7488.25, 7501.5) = -0.196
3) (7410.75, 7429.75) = -0.087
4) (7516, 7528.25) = -0.134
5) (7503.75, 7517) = -0.098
